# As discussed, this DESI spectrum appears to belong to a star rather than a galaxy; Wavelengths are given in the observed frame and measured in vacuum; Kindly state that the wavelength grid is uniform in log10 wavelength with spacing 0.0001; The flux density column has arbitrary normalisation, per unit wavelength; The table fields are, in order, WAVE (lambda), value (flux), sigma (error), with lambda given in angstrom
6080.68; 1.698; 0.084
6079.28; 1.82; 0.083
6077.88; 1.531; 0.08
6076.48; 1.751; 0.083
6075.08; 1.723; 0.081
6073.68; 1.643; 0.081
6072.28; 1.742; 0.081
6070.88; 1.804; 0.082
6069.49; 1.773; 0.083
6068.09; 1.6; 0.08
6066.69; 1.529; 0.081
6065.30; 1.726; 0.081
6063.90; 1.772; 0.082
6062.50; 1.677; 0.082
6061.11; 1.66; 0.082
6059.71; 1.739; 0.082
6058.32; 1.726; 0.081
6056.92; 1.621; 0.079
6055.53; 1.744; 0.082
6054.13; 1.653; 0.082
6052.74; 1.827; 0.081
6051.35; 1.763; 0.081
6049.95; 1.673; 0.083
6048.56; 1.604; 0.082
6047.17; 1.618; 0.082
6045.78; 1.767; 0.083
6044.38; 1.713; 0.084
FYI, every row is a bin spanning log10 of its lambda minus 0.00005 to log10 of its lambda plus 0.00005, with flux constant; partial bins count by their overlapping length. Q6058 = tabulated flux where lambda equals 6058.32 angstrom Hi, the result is 1.726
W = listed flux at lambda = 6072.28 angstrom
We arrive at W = 1.742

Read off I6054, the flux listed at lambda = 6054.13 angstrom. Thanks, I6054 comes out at 1.653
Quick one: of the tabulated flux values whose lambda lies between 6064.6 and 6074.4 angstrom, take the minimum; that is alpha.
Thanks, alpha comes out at 1.529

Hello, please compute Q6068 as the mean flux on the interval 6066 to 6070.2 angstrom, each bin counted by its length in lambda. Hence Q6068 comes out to 1.64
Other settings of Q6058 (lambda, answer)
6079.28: 1.82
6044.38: 1.713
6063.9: 1.772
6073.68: 1.643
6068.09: 1.6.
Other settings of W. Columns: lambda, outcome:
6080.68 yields 1.698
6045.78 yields 1.767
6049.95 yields 1.673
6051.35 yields 1.763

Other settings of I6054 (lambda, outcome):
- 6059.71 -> 1.739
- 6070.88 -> 1.804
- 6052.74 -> 1.827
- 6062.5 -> 1.677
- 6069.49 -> 1.773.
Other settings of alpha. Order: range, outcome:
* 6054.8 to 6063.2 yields 1.621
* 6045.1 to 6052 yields 1.604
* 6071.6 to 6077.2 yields 1.643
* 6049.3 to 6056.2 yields 1.653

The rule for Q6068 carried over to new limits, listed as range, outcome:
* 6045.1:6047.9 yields 1.69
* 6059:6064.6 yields 1.71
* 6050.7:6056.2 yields 1.75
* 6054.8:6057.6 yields 1.68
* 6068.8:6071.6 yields 1.79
